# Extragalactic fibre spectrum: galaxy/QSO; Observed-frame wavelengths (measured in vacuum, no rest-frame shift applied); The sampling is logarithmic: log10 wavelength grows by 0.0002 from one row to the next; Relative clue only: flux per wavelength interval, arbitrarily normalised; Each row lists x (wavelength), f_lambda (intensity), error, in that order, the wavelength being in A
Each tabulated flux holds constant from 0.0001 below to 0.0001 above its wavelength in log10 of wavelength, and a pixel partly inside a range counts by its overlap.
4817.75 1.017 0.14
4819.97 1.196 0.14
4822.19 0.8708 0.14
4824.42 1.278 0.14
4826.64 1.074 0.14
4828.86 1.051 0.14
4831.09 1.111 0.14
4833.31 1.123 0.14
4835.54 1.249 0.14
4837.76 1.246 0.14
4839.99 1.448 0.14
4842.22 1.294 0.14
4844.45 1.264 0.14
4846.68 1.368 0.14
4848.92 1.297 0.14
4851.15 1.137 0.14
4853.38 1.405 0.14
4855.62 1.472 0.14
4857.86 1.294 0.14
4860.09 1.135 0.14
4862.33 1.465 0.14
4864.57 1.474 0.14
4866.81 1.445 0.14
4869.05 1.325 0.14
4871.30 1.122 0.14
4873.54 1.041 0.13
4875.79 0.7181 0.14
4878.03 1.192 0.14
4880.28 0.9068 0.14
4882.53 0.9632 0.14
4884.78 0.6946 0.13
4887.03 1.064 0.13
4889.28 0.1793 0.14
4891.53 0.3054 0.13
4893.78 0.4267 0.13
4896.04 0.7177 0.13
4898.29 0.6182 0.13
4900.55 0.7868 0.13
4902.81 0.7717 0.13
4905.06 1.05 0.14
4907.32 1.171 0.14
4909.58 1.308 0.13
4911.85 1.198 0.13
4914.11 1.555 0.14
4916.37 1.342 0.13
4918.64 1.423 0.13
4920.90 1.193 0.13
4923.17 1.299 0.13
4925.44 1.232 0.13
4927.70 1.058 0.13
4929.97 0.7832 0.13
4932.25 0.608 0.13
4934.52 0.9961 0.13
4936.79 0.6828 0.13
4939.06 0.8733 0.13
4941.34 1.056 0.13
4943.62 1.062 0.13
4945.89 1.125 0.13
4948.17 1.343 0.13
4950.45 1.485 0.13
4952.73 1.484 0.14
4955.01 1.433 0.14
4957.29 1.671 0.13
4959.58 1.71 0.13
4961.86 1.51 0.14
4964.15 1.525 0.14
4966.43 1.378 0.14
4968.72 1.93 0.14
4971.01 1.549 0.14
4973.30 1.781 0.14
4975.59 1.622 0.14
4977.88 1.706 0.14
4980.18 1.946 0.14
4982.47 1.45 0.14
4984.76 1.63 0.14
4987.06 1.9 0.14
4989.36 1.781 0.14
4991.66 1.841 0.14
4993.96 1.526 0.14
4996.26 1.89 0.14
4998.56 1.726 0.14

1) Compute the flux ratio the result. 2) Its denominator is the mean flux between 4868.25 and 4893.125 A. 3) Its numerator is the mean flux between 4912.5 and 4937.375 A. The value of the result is 1.31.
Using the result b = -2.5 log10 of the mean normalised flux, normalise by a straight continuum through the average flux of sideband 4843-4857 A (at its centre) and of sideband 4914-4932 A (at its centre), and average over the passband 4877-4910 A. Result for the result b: 0.48 mag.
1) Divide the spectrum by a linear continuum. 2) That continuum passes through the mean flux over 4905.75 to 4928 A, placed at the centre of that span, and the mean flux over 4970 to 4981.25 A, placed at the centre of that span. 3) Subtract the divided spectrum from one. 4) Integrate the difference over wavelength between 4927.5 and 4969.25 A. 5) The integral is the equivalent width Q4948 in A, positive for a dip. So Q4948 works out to 7.9 A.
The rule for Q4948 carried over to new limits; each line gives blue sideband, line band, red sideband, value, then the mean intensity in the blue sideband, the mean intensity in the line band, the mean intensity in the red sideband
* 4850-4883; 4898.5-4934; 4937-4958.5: 3.9 A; 1.21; 1.1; 1.26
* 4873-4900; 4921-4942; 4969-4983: 4.2 A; 0.73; 0.963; 1.7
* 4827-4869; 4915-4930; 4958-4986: 2.8 A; 1.29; 1.23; 1.65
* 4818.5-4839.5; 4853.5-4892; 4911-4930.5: 3.9 A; 1.14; 1.07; 1.25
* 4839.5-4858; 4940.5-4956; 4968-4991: 3.3 A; 1.33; 1.29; 1.73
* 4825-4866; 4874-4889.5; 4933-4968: 5.0 A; 1.27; 0.863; 1.29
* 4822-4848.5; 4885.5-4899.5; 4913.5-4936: 7.3 A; 1.21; 0.557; 1.13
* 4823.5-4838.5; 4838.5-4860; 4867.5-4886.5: -4.3 A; 1.16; 1.32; 1.01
